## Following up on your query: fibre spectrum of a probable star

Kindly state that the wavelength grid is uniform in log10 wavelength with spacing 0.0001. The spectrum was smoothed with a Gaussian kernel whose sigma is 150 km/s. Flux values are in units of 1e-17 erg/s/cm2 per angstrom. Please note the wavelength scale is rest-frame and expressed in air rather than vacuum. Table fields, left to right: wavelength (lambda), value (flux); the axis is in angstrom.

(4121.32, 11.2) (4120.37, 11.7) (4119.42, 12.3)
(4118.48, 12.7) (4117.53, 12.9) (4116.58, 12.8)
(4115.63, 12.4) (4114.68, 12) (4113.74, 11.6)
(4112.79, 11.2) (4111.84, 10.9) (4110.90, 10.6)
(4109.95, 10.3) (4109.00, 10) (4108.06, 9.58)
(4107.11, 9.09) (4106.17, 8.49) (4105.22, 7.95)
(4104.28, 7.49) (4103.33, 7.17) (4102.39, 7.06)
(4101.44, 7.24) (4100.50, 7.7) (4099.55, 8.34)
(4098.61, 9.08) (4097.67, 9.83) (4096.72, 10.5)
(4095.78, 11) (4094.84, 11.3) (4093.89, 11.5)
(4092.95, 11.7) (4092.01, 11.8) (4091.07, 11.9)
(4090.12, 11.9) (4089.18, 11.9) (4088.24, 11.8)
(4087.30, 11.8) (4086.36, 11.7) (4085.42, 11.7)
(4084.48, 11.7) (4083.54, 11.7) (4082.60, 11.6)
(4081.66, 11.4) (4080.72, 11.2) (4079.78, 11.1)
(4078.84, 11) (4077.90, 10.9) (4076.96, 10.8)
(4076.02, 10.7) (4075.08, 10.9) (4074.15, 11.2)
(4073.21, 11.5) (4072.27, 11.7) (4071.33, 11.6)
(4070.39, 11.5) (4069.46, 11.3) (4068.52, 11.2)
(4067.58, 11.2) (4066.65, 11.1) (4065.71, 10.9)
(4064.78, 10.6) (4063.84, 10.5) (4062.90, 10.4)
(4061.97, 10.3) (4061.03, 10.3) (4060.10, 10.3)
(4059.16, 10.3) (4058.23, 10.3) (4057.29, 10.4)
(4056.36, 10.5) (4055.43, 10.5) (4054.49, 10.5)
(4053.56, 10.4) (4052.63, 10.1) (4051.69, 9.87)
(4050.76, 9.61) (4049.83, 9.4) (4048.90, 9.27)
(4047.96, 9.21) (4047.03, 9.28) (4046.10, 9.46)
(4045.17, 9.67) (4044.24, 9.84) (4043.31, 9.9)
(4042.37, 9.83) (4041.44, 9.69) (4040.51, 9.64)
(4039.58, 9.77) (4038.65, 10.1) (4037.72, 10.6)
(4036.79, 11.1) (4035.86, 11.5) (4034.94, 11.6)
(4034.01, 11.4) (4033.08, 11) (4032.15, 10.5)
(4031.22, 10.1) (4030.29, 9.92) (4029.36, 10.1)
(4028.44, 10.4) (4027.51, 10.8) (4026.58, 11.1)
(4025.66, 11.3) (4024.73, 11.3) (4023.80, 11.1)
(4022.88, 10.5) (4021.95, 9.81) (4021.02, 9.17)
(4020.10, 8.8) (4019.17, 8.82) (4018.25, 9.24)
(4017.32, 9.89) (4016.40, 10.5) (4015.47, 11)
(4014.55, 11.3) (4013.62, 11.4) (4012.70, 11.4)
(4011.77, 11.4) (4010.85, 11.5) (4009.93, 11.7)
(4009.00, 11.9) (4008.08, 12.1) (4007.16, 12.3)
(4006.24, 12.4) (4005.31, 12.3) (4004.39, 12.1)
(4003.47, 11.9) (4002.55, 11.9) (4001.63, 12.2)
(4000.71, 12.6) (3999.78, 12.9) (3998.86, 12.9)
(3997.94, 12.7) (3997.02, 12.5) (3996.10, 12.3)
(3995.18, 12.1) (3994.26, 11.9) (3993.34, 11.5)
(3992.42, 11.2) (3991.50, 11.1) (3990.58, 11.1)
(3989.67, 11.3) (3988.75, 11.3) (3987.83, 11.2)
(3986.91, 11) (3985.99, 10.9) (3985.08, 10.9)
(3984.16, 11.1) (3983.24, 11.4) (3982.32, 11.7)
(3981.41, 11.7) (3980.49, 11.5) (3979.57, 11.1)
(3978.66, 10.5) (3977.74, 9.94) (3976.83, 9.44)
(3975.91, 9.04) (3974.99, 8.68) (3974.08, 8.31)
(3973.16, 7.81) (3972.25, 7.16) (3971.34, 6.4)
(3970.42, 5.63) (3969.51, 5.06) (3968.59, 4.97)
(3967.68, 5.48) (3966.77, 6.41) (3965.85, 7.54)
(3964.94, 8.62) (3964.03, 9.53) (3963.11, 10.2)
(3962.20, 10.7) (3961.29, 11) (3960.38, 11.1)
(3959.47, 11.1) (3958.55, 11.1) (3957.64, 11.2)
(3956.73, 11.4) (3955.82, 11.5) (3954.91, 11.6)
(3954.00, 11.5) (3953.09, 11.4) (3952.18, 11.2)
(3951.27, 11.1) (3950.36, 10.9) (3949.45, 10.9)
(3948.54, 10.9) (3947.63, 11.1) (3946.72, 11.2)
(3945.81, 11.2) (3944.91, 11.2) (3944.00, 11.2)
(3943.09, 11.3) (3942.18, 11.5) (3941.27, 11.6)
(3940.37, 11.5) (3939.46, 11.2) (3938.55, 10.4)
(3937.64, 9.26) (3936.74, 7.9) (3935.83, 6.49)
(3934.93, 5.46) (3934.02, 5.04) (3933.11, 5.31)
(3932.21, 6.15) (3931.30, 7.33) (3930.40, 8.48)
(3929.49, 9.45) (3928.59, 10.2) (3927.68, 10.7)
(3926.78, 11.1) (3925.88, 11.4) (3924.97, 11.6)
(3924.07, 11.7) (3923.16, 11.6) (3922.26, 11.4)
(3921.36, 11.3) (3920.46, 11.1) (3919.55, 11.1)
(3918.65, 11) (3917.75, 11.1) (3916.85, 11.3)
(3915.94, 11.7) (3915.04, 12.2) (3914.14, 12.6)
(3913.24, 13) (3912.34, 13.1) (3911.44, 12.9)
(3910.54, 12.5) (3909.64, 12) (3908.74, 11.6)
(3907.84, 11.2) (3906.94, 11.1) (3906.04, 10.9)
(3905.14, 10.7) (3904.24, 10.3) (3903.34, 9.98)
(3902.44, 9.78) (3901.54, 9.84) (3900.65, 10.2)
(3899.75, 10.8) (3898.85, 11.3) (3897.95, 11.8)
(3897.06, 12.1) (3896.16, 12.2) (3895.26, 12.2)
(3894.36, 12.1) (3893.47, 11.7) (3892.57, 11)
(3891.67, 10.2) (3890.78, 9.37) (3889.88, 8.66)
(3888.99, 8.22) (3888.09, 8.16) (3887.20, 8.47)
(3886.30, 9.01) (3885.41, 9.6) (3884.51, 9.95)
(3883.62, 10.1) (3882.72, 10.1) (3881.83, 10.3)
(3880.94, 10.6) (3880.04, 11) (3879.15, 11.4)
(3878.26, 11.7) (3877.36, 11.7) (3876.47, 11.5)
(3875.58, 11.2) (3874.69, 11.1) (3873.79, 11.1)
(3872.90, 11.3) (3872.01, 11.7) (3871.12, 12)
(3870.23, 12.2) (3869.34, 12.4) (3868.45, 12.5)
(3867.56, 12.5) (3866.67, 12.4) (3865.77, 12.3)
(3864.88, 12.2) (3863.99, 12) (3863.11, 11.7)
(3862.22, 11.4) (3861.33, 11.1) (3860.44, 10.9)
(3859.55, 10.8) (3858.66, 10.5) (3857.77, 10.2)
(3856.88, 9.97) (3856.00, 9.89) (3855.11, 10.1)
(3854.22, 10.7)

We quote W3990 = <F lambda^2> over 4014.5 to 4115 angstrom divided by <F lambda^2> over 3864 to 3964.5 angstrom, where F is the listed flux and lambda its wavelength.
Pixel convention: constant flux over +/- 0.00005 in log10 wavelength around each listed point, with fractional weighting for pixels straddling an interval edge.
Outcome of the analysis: 1.0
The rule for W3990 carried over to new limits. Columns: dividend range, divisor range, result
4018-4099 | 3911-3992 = 1.11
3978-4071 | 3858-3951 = 1.07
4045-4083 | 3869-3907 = 1.08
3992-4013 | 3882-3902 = 1.24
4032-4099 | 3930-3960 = 1.14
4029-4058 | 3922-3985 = 1.09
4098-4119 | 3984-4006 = 0.88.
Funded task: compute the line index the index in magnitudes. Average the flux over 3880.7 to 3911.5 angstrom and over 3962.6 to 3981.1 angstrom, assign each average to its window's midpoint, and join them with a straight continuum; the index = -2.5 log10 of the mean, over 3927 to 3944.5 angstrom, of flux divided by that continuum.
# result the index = 0.04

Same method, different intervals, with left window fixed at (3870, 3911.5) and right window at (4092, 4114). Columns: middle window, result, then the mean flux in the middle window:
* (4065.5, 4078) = -0.15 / 11.2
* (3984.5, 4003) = -0.16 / 11.8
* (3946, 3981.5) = 0.08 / 9.63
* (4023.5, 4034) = -0.07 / 10.7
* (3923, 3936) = 0.20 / 8.78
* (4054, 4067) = -0.07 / 10.5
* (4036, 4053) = 0.01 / 9.82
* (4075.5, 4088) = -0.17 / 11.3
